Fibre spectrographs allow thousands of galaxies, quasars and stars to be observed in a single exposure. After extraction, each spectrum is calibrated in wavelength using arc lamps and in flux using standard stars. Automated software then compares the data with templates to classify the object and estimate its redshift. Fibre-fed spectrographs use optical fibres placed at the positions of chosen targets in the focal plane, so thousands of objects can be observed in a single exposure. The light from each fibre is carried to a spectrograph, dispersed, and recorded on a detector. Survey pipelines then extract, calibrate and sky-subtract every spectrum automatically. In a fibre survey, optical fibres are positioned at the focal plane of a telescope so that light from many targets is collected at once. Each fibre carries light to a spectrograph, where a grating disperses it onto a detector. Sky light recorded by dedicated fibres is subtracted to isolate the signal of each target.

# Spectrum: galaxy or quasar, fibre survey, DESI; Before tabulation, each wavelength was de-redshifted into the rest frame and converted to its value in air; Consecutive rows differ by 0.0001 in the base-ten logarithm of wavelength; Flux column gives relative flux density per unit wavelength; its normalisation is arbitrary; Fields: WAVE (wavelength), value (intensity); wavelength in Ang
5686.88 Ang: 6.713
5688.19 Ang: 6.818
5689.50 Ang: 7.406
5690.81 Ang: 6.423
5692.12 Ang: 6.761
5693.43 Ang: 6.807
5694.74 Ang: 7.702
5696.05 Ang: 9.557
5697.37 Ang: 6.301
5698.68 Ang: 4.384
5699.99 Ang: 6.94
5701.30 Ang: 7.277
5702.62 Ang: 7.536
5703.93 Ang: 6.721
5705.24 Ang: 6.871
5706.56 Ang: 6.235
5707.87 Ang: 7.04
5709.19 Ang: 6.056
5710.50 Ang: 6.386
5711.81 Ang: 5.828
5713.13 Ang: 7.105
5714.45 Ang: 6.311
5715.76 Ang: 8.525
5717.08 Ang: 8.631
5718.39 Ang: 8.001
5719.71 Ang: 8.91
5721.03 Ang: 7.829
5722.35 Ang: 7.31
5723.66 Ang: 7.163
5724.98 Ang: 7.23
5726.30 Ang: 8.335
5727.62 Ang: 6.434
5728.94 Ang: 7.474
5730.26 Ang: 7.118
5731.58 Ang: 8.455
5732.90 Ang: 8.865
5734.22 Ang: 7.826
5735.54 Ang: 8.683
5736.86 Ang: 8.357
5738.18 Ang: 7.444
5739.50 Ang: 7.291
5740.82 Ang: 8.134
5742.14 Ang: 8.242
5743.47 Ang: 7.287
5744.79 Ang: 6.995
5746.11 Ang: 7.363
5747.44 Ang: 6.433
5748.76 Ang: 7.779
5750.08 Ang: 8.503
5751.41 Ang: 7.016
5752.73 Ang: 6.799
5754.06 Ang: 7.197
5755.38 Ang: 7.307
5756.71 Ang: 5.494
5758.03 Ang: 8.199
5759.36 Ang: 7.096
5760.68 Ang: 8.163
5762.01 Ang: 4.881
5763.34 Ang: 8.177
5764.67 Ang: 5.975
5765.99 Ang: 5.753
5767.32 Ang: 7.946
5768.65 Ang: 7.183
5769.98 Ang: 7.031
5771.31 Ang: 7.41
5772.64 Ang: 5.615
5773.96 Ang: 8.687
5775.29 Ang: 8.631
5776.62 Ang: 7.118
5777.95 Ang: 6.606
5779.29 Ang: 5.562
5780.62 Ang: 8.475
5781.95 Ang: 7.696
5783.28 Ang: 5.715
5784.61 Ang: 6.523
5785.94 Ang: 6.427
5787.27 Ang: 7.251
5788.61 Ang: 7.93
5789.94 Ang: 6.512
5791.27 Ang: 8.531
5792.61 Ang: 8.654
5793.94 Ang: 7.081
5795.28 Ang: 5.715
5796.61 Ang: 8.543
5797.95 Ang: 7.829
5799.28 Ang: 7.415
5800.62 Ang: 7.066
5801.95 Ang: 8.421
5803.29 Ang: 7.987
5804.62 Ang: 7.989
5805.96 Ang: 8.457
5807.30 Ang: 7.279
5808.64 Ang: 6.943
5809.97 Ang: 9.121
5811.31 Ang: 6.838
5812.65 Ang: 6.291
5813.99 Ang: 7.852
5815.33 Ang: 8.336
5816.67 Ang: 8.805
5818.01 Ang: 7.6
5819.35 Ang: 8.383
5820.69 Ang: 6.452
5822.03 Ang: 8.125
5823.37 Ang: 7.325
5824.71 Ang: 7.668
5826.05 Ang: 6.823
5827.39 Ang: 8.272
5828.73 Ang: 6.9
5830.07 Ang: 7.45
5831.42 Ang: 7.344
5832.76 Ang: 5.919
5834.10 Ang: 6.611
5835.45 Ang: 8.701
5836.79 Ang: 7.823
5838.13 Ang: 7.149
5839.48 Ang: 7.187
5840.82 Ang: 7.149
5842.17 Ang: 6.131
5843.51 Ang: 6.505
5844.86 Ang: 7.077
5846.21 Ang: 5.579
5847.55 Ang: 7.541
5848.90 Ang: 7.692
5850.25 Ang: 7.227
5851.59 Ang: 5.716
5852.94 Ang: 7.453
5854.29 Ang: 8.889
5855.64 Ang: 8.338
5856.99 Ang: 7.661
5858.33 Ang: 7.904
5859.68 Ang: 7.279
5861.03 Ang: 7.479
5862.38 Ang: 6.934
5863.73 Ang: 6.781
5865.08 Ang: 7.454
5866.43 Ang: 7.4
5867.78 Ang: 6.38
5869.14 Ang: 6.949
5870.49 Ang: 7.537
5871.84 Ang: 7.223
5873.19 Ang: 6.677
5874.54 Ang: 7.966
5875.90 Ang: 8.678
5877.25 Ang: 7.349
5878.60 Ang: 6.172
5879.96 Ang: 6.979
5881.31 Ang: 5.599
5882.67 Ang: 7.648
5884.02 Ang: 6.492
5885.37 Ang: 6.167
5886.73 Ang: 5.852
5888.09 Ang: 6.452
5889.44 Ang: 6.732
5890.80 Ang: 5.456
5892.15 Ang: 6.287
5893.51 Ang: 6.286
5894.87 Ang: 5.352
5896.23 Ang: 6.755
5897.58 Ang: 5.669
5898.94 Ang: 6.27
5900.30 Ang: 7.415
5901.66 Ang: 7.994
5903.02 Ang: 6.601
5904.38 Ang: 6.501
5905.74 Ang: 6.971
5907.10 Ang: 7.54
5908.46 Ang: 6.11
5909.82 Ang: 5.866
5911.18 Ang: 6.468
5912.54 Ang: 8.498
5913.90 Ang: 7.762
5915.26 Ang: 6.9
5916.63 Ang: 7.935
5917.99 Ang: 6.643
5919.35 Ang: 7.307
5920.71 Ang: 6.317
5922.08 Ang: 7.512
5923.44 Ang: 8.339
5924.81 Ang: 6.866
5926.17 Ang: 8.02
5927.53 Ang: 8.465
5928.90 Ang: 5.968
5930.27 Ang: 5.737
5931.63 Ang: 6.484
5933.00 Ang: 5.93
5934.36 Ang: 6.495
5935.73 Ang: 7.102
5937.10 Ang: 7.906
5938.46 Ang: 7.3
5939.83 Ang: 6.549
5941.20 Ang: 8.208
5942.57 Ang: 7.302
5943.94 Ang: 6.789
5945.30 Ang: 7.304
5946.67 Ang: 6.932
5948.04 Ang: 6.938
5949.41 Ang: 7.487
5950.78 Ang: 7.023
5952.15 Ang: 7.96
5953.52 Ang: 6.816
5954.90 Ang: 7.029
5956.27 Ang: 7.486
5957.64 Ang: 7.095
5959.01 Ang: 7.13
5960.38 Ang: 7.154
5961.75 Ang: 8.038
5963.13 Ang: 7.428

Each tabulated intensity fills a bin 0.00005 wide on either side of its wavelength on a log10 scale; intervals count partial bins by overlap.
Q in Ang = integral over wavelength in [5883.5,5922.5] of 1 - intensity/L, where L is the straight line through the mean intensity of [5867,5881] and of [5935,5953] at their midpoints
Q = 2.80 Ang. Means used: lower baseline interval 7.15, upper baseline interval 7.29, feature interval 6.69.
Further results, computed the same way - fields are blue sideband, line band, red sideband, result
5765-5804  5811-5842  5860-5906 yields -1.6 Ang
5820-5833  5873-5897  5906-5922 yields 1.8 Ang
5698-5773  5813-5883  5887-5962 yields -2.2 Ang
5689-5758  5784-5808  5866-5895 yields -1.7 Ang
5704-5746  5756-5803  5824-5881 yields 1.2 Ang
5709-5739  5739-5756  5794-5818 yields 0.5 Ang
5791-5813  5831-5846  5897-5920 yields 0.8 Ang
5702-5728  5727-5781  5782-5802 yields -0.6 Ang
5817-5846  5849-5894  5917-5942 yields 1.0 Ang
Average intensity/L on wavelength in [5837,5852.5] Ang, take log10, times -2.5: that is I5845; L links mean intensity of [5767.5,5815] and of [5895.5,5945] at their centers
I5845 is 0.06 mag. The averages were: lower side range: 7.39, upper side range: 7.02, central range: 6.85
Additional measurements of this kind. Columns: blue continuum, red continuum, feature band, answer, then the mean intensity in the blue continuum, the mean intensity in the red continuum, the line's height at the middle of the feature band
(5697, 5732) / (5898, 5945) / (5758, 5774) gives 0.02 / 7.12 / 7.06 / 7.11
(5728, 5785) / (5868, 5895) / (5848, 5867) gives -0.09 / 7.31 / 6.71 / 6.83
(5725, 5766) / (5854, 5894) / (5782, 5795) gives 0.02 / 7.41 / 7.02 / 7.28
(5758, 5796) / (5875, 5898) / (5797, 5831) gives -0.12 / 7.11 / 6.49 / 6.9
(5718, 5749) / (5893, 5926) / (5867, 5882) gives 0.01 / 7.7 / 6.93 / 7.09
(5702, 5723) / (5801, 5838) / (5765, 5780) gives 0.06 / 7.21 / 7.61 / 7.43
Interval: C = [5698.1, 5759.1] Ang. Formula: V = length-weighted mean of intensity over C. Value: 7.34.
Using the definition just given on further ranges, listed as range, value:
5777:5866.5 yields 7.37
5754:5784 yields 7.04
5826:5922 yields 6.99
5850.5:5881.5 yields 7.28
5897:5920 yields 6.97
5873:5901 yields 6.58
